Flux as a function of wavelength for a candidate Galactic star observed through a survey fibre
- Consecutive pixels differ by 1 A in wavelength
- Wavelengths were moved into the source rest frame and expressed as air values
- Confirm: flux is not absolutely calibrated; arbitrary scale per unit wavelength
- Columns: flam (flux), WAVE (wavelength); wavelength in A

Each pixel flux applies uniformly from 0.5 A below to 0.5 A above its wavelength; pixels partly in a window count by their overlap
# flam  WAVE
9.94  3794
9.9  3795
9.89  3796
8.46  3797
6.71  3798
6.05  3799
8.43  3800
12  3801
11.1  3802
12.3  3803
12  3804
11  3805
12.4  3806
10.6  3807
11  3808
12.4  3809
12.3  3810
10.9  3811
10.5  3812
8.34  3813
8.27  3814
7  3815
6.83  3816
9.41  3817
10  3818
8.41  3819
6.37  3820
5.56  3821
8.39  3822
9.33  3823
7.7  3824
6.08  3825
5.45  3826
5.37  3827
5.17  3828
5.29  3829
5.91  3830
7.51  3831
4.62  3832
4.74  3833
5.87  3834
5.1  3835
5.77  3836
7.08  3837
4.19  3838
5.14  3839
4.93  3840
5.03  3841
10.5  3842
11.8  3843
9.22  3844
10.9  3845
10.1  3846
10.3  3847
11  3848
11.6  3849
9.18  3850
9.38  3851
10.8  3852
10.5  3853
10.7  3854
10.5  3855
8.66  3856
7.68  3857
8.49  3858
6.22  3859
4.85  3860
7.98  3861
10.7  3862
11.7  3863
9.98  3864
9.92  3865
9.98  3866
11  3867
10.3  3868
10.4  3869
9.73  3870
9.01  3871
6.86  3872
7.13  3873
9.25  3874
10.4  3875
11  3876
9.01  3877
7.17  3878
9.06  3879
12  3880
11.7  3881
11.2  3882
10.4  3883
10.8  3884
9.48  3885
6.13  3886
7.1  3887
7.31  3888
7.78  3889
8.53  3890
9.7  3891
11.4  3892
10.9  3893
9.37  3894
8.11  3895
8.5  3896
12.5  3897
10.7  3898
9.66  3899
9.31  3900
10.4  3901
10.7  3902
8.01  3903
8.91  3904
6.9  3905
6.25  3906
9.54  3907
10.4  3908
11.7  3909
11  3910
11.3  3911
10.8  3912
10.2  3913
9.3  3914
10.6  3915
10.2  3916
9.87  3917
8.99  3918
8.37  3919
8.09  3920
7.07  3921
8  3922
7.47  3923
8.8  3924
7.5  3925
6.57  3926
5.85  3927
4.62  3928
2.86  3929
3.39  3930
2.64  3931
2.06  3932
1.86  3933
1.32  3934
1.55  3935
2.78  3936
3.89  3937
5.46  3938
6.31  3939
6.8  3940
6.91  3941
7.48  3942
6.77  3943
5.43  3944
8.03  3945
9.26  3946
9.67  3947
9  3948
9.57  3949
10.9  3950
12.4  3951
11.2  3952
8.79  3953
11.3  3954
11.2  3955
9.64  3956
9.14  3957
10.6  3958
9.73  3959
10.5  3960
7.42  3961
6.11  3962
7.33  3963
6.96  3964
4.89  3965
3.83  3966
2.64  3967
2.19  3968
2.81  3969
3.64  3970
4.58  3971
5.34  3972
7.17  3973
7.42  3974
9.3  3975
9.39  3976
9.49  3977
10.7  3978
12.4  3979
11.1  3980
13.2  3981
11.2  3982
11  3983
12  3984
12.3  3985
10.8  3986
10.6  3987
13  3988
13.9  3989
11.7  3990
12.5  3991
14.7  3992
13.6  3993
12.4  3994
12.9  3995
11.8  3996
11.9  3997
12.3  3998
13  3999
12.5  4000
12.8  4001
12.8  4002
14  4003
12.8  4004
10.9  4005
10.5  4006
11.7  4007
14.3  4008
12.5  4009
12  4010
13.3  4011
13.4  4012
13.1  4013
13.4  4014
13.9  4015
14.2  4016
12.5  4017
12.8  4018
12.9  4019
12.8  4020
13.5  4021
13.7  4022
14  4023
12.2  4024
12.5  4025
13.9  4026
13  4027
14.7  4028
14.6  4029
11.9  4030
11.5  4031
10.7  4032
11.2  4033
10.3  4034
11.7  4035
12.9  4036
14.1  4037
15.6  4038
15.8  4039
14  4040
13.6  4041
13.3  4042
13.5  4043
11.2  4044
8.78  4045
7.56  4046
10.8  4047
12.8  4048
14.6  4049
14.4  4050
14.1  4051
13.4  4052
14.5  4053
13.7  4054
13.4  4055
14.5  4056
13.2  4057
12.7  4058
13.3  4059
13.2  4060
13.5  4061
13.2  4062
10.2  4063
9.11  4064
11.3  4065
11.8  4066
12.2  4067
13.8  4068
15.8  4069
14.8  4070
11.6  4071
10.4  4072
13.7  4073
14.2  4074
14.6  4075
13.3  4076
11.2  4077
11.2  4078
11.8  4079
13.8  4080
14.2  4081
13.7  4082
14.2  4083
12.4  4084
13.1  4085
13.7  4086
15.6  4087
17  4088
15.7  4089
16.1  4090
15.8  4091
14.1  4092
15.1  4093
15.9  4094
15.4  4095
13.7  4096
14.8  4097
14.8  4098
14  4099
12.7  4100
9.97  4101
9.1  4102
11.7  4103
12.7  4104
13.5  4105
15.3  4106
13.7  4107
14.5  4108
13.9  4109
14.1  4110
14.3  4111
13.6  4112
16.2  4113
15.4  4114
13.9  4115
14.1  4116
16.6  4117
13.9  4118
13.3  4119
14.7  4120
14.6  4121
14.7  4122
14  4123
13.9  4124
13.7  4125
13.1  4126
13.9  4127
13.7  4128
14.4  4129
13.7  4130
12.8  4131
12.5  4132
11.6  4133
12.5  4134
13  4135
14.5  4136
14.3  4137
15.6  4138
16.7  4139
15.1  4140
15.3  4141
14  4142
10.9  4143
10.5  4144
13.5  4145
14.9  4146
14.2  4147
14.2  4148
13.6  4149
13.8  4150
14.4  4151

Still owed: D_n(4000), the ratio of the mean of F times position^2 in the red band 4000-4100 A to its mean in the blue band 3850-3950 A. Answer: 1.69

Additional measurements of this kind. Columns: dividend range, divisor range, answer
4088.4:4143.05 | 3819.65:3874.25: 1.98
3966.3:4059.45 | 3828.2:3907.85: 1.45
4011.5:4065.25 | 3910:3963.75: 1.77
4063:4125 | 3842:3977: 1.80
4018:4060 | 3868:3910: 1.48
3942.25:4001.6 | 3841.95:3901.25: 1.06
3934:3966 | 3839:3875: 0.88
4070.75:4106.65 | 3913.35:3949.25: 2.27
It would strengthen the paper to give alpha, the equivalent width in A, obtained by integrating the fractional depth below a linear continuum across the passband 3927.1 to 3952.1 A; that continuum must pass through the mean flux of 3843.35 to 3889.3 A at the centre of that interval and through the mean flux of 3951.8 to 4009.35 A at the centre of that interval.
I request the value 9.8 A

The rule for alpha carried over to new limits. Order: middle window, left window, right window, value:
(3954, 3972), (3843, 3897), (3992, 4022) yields 7.62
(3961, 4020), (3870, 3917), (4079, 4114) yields 5.61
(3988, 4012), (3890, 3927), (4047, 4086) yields -2.50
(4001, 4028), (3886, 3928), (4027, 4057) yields -1.97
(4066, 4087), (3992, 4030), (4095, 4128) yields 0.51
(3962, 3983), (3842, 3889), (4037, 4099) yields 7.75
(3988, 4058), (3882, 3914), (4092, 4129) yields -4.43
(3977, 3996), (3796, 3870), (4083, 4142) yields -0.79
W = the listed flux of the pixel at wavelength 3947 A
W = 9.67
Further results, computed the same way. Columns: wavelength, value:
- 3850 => 9.18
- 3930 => 3.39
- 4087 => 15.6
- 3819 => 8.41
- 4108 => 14.5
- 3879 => 9.06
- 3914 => 9.3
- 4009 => 12.5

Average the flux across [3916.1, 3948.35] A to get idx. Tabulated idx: 6.12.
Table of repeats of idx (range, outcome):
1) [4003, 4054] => 12.8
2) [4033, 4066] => 12.7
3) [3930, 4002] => 8.68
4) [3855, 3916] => 9.43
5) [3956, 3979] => 7.05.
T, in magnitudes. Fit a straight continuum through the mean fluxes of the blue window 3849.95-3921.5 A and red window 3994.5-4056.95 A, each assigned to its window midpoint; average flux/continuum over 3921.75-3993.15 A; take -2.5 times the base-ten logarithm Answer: 0.38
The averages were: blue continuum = 9.43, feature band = 7.92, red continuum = 12.9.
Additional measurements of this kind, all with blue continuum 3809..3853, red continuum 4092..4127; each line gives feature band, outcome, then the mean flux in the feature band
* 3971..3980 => 0.25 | 8.78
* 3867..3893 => -0.05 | 9.38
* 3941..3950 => 0.26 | 8.23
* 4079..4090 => -0.07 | 14.3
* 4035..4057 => -0.05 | 13.1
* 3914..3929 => 0.25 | 7.87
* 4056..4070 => 0.02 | 12.7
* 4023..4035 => -0.02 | 12.4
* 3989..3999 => -0.11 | 12.7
